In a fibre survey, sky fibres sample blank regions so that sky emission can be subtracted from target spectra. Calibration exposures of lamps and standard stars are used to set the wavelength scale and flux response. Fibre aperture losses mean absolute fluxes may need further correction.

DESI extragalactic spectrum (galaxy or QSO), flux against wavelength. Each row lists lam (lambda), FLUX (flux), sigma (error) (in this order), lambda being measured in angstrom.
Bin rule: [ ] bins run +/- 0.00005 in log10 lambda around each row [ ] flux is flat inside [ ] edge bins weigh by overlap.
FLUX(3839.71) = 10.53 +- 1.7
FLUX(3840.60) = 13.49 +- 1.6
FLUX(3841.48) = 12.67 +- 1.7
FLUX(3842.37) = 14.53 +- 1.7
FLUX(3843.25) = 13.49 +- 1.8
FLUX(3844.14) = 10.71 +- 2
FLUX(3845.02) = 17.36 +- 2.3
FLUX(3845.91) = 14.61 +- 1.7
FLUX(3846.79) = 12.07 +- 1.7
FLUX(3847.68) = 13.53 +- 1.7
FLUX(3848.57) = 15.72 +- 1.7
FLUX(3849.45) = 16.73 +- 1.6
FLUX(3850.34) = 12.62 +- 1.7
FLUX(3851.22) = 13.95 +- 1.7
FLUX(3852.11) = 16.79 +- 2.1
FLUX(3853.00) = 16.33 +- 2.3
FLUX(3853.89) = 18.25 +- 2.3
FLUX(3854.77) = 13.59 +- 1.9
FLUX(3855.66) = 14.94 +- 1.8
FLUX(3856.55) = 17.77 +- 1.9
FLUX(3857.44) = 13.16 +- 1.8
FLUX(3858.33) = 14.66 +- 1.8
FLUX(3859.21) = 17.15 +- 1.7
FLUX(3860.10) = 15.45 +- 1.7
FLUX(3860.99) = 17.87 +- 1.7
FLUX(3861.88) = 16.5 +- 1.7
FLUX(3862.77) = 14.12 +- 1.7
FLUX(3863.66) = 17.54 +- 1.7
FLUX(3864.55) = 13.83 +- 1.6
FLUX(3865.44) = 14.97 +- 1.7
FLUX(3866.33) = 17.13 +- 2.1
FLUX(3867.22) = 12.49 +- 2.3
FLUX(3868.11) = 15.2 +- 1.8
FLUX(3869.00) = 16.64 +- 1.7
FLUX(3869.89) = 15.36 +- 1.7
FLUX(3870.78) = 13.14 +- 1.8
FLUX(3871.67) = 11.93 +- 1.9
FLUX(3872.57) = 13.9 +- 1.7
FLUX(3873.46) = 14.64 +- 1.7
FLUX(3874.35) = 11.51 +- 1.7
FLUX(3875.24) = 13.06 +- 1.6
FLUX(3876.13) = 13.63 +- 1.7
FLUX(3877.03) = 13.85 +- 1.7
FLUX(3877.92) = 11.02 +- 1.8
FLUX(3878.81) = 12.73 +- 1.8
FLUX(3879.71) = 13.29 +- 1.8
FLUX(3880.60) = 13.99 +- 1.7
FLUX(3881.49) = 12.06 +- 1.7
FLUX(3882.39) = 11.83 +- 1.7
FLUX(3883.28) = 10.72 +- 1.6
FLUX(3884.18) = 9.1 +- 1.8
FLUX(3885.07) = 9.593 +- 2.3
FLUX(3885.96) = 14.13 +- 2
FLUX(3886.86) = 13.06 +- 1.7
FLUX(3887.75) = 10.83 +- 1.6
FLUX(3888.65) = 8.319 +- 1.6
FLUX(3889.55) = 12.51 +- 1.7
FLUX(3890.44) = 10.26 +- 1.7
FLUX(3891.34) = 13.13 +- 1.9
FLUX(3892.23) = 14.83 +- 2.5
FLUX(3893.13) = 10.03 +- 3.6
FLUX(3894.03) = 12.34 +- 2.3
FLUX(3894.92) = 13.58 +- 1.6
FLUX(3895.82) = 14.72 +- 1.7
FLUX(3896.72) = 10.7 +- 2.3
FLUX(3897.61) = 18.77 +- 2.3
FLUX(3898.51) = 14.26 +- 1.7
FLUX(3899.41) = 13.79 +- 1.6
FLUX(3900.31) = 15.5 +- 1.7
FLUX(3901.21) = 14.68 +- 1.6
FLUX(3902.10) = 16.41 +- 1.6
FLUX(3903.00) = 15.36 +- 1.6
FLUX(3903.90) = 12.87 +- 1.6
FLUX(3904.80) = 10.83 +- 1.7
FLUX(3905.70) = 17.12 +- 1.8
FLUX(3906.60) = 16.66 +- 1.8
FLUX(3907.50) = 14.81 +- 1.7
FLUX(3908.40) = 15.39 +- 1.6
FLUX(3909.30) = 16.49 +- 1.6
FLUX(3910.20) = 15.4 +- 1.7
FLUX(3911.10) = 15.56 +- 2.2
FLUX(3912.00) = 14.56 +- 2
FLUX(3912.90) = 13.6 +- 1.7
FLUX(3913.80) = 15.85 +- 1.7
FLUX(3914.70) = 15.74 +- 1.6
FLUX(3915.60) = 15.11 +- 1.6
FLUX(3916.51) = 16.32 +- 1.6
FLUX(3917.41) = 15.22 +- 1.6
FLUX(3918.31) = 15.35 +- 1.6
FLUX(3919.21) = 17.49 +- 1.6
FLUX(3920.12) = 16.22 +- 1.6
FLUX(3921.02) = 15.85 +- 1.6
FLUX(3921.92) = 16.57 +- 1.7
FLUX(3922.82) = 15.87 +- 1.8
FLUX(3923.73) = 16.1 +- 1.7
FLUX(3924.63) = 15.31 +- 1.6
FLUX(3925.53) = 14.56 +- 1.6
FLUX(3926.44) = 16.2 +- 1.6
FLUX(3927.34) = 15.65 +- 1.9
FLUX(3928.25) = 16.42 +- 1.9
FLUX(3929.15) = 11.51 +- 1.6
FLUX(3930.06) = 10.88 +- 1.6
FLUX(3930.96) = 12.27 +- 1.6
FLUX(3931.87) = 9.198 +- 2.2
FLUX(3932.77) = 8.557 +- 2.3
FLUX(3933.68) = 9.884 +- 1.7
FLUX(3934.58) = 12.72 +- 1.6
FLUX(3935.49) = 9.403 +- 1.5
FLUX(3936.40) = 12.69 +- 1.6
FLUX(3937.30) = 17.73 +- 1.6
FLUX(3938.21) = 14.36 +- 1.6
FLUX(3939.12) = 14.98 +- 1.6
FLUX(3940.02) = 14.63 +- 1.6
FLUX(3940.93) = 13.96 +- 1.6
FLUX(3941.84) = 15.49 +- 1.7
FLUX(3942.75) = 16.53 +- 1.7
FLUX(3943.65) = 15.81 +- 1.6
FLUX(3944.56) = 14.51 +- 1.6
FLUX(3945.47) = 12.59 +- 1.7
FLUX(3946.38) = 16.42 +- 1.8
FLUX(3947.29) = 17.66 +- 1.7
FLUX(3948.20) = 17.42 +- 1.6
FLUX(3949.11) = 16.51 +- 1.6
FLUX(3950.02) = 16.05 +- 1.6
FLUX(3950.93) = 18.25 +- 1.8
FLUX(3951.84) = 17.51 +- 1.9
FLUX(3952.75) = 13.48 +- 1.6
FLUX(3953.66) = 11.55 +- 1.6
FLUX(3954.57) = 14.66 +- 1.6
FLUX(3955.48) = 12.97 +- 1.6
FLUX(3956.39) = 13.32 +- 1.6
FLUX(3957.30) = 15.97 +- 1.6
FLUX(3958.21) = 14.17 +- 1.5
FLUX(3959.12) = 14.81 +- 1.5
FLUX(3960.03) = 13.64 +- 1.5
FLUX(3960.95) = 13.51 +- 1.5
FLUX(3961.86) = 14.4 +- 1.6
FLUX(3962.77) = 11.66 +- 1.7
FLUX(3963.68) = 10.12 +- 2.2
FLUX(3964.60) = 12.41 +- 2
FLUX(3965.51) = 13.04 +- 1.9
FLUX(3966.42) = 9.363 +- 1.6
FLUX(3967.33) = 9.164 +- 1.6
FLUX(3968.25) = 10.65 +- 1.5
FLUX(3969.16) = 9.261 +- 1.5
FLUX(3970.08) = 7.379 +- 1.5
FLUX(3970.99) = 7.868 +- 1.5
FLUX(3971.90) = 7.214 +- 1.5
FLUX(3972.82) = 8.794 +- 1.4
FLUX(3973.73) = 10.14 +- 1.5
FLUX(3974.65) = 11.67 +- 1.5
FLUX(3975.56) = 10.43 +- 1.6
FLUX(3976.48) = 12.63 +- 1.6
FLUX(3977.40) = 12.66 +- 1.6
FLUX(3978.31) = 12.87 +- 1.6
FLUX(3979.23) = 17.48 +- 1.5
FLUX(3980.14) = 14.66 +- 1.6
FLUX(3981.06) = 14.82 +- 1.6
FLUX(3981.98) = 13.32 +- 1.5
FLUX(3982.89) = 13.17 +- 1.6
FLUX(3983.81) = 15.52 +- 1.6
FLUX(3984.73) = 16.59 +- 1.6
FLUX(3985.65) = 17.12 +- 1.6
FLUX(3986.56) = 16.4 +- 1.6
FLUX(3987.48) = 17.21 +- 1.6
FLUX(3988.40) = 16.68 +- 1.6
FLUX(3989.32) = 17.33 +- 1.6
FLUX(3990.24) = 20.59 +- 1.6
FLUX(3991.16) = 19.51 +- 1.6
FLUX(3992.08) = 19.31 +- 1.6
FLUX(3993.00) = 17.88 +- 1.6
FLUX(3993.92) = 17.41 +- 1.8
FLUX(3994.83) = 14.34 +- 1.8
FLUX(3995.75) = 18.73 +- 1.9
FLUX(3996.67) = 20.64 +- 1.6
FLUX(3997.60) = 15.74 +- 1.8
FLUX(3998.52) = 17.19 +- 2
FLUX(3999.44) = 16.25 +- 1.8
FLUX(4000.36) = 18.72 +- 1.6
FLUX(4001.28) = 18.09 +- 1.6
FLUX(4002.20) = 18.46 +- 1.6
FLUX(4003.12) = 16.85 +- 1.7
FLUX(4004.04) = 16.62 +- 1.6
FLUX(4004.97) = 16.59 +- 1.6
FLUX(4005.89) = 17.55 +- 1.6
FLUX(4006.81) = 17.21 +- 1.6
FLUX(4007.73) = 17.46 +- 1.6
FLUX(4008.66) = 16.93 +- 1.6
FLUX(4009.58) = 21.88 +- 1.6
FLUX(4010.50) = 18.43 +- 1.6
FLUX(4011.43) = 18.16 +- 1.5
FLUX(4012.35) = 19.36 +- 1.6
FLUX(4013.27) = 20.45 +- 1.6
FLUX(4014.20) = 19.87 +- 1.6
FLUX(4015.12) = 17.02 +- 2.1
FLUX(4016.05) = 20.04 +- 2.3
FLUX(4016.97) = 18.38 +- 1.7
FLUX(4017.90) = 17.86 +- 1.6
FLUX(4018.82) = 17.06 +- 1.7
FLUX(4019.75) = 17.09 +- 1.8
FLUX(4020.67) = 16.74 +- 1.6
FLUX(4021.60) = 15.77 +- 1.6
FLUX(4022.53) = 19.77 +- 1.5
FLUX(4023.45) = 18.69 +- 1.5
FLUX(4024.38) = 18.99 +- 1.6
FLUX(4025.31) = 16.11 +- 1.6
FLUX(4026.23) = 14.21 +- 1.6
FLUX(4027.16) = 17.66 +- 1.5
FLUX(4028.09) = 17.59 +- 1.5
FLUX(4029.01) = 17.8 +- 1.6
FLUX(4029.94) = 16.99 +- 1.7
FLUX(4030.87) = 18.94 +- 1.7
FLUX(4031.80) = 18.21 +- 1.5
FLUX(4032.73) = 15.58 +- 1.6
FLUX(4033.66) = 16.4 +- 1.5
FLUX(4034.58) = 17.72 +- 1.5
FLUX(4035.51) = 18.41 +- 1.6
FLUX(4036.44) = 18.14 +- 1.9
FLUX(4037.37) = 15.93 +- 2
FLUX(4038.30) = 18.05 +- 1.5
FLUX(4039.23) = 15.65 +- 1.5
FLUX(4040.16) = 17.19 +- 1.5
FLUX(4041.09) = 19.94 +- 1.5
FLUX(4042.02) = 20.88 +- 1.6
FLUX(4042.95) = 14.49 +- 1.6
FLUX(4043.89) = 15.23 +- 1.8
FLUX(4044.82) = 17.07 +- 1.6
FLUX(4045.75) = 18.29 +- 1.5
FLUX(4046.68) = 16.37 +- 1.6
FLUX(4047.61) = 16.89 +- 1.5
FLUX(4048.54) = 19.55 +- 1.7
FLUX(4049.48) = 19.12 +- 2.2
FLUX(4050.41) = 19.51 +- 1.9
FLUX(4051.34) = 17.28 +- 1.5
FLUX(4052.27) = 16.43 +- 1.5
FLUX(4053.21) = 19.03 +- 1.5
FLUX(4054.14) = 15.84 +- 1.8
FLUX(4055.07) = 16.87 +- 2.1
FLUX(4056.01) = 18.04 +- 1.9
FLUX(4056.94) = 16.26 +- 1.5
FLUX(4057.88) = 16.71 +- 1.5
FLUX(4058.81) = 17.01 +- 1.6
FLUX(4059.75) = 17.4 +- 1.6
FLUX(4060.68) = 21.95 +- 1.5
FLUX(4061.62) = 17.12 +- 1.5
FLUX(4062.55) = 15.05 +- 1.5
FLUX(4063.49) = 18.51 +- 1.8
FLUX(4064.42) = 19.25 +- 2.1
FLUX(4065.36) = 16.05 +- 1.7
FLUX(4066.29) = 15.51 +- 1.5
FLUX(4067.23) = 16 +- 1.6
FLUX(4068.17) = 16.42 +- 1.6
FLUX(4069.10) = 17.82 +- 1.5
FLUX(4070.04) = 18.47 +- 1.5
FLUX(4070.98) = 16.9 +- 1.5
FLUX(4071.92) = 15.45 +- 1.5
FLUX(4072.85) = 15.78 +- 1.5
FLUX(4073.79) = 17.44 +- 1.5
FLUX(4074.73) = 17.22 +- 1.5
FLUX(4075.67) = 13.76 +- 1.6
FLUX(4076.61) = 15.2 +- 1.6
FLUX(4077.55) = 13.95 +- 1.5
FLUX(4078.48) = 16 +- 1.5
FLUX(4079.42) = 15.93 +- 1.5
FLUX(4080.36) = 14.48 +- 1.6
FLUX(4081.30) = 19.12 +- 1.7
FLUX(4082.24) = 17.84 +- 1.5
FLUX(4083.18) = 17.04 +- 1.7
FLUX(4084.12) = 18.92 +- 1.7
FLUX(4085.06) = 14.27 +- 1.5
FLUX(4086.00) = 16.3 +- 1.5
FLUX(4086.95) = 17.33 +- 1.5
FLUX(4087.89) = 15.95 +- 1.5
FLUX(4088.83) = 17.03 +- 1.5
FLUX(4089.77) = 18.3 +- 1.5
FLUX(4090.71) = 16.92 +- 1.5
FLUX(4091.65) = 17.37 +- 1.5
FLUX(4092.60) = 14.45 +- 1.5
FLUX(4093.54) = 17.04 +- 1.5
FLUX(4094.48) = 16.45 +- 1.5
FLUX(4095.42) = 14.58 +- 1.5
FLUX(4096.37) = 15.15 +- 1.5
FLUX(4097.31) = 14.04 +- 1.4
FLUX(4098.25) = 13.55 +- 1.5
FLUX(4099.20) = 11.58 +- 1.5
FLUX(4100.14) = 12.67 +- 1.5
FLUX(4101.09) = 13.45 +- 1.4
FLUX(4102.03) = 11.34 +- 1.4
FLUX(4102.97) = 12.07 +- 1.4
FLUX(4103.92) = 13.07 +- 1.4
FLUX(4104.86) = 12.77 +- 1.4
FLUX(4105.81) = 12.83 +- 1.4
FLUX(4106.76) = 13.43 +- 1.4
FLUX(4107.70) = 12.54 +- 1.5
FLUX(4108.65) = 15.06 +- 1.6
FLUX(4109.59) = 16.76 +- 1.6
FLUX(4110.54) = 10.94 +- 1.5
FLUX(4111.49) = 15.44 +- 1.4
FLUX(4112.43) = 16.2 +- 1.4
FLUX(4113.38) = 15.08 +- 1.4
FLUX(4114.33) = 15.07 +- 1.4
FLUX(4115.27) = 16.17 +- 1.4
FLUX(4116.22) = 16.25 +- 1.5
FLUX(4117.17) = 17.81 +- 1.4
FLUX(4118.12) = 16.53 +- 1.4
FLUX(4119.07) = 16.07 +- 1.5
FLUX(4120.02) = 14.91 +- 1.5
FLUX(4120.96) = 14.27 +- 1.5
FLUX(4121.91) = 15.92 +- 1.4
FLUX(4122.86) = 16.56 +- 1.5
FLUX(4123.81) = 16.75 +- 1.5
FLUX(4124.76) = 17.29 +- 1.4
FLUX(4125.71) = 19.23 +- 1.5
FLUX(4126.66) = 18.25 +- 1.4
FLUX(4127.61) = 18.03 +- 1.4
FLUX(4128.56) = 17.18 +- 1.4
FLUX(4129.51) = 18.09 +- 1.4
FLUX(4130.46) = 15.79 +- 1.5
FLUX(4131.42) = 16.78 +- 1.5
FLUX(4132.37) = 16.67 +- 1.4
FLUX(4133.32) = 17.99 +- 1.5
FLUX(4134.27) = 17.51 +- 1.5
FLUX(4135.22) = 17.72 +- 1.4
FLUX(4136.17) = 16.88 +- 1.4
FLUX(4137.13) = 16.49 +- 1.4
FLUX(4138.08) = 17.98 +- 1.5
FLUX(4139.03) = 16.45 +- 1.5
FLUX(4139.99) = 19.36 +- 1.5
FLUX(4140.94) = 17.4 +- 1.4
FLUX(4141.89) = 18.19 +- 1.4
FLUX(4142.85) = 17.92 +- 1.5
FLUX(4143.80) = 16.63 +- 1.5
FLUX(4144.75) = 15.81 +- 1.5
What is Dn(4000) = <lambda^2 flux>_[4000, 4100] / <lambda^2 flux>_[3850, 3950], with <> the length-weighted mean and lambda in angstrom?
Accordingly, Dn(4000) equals 1.29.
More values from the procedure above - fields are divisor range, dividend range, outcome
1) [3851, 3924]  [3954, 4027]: 1.14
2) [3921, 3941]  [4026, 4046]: 1.34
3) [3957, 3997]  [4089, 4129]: 1.17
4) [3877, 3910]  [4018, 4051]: 1.42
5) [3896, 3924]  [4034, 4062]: 1.23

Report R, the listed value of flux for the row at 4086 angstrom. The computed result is 16.3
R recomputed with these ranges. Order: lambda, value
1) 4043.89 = 15.23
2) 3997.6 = 15.74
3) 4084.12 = 18.92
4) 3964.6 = 12.41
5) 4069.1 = 17.82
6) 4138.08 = 17.98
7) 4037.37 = 15.93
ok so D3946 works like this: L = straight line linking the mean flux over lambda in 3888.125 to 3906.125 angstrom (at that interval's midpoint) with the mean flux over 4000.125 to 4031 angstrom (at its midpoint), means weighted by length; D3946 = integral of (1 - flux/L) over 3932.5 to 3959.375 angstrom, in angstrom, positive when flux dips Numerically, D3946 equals 1.4 angstrom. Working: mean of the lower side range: 13.5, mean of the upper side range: 17.9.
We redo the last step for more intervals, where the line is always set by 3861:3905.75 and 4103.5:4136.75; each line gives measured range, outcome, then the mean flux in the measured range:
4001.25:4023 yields -4.8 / 18.1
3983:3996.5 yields -2.6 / 17.4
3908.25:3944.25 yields -1.6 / 14.5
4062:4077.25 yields -1.1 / 16.5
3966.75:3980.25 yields 3.4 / 10.8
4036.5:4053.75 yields -2.8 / 17.6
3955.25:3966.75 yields 1.0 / 13.1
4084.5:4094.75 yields -0.6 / 16.5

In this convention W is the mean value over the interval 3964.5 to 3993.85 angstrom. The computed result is 13.6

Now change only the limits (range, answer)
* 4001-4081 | 17.4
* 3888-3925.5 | 14.6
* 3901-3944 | 14.6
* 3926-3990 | 13.5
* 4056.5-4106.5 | 15.9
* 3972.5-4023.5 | 16.8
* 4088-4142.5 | 15.8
